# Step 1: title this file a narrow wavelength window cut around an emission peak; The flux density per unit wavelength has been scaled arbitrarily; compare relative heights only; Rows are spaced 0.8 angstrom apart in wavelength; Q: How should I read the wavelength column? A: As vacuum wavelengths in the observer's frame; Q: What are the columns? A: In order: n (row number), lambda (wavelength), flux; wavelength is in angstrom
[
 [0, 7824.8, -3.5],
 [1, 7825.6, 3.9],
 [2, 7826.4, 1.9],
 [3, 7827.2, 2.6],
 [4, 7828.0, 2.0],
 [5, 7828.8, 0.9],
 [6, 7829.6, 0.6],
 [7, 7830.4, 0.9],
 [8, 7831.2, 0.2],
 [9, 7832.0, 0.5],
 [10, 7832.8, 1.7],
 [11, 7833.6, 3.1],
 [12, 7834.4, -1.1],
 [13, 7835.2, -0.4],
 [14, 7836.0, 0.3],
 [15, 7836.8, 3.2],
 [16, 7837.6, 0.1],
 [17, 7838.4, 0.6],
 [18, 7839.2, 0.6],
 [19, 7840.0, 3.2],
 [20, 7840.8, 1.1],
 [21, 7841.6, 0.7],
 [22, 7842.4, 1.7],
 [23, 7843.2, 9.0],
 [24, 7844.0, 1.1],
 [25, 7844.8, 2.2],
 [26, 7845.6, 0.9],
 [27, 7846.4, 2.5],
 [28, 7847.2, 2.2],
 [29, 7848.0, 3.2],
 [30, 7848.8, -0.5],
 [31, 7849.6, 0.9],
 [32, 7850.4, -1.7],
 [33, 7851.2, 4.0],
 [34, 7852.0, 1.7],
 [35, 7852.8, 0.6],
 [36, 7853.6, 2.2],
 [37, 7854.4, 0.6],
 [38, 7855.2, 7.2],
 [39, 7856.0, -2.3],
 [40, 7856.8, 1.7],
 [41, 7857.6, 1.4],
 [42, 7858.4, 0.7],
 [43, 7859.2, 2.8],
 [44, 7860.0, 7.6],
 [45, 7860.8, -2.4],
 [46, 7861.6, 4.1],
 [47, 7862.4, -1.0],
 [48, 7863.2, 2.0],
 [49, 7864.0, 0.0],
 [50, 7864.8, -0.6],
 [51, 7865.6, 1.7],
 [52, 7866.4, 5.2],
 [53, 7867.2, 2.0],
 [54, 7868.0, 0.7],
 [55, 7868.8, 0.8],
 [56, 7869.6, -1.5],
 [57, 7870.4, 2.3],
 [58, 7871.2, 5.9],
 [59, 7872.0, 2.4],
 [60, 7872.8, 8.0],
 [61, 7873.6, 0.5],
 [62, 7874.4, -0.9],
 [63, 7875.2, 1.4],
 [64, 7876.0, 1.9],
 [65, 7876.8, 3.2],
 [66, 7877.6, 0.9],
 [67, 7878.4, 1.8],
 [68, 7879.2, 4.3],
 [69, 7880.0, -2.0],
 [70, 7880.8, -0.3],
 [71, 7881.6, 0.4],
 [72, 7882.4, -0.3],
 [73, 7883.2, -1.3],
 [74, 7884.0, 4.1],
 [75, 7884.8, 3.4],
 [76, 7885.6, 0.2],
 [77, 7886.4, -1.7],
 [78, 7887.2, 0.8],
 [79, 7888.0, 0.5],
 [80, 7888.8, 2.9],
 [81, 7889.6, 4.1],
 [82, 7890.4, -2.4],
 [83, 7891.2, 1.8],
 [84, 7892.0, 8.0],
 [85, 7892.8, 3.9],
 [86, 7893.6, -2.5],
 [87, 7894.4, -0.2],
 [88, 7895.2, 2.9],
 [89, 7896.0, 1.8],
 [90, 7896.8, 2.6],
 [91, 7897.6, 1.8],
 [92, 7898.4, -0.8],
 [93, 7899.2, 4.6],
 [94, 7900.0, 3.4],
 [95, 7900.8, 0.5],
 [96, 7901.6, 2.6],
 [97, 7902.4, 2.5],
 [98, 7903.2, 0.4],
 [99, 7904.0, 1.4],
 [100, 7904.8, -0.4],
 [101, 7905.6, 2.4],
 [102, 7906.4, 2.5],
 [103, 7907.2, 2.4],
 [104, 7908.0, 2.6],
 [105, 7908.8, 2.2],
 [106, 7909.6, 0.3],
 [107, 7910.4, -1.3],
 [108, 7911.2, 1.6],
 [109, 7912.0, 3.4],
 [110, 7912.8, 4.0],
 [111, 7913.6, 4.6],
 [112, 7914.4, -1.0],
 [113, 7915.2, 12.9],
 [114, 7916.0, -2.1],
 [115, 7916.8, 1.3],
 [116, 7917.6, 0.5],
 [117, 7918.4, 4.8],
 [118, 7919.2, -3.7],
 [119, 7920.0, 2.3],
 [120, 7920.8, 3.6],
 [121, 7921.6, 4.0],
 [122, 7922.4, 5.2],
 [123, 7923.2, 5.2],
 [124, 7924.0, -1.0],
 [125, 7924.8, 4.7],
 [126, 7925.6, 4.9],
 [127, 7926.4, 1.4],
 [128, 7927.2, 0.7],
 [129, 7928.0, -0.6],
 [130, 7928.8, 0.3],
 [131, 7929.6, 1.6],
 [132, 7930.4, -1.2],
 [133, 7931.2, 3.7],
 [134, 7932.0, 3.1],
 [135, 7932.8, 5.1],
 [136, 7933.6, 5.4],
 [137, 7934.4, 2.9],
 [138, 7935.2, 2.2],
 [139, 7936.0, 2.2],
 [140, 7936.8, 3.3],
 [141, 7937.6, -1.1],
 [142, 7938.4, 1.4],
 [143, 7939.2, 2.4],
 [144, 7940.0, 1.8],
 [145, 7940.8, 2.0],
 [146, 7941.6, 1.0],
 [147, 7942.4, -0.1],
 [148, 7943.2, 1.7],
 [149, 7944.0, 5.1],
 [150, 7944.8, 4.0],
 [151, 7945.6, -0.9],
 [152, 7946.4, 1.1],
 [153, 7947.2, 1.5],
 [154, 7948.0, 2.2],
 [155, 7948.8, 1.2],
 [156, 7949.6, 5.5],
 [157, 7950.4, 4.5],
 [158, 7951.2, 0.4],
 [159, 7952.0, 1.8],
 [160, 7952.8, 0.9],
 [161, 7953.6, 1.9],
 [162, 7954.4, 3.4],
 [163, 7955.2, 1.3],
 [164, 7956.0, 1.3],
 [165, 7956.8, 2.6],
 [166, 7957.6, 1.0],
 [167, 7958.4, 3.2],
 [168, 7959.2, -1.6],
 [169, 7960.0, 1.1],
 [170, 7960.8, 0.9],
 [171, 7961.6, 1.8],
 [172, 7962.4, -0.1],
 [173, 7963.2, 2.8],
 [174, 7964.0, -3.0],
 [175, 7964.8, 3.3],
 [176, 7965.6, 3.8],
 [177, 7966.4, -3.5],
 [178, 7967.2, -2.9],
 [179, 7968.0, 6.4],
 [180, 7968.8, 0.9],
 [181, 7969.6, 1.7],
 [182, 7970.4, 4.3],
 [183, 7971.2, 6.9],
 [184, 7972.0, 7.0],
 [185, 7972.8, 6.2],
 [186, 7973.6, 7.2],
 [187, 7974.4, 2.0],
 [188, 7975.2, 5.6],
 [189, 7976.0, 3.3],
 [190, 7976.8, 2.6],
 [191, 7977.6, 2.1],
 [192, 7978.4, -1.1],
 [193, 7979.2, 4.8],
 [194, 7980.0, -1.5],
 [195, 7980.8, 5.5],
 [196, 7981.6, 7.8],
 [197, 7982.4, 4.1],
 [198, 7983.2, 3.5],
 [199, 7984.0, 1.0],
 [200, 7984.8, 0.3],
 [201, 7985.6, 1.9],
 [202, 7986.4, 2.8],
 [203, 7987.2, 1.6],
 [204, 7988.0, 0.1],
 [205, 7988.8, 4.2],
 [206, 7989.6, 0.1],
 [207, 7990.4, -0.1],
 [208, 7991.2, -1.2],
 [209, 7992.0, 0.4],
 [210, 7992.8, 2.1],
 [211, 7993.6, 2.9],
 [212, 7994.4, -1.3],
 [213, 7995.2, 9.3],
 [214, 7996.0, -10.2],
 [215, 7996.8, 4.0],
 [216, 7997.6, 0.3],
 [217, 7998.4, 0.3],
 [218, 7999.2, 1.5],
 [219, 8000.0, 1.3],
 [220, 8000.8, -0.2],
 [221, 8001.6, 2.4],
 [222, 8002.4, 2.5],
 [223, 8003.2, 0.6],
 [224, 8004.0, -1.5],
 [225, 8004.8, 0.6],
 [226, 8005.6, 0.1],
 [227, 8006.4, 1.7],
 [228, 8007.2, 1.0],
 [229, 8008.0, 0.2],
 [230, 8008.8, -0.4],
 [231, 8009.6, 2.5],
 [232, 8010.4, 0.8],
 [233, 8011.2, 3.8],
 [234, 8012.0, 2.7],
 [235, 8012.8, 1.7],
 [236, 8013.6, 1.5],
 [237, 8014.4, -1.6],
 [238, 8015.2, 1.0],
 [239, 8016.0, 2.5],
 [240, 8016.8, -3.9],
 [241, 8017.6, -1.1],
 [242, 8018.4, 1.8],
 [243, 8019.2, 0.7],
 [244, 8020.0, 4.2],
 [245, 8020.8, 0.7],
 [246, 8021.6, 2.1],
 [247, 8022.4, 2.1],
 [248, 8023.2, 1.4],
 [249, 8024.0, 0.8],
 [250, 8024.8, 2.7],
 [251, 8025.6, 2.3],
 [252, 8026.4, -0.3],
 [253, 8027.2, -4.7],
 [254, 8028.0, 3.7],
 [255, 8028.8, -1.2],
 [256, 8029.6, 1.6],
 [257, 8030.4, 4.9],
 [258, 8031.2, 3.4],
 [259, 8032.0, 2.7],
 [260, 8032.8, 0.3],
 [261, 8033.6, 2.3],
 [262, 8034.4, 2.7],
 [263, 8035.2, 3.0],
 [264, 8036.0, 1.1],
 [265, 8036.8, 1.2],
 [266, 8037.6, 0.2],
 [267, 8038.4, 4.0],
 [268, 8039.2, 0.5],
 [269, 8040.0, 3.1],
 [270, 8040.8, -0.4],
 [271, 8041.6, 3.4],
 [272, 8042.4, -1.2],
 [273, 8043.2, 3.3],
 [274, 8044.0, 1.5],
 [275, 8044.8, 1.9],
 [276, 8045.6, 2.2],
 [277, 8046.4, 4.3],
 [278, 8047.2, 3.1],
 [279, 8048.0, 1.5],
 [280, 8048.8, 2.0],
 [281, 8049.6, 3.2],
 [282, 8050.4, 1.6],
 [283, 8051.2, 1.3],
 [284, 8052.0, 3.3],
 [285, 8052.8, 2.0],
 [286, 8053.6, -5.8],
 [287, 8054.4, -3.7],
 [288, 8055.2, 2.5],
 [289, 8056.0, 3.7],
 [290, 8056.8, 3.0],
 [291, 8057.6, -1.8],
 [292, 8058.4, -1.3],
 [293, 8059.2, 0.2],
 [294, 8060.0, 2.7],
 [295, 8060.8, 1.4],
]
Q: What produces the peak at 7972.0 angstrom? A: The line Hgamma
